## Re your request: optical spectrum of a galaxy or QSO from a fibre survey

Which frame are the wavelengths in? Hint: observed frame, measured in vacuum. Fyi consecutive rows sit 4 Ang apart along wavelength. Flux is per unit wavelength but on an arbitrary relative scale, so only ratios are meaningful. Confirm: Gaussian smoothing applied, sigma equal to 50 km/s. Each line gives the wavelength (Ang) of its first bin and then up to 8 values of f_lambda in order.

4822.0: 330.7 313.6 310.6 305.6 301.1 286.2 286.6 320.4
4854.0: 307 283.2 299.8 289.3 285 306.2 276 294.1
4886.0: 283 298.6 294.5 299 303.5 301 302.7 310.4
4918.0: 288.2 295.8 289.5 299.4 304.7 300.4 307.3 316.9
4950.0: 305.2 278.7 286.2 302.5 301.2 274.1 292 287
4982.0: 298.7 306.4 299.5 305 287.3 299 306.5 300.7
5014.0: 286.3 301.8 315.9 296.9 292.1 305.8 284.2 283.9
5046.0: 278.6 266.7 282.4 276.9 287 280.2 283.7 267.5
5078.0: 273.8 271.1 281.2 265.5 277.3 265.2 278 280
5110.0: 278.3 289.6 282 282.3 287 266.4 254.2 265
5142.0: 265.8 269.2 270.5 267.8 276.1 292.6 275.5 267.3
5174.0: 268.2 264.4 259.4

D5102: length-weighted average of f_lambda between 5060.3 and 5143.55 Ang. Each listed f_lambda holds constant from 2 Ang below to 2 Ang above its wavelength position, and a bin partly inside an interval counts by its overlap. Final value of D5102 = 275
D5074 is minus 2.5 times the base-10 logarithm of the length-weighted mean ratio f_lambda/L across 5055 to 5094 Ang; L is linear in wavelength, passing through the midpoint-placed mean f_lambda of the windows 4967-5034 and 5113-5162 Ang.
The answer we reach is 0.03 mag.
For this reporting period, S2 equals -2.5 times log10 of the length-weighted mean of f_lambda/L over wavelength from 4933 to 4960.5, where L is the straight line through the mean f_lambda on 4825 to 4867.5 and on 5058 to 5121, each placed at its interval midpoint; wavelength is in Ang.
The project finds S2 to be -0.033 mag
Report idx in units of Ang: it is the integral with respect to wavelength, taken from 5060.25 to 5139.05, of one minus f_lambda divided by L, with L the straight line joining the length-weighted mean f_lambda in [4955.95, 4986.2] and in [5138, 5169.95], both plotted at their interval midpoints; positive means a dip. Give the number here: 0.84 Ang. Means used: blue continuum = 293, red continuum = 273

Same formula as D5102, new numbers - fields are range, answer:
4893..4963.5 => 299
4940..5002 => 297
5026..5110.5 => 279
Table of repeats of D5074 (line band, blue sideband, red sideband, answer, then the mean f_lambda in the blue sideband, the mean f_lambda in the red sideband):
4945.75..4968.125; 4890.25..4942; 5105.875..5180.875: -0.008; 299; 273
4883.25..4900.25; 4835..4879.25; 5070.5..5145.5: -0.006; 295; 274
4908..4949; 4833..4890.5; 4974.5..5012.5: -0.019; 295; 298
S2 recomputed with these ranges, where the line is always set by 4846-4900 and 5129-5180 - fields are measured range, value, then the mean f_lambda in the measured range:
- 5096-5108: 0.00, 274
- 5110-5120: -0.04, 284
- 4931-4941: -0.05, 303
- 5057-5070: -0.02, 282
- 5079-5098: 0.01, 273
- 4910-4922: -0.03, 299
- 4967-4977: 0.00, 285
